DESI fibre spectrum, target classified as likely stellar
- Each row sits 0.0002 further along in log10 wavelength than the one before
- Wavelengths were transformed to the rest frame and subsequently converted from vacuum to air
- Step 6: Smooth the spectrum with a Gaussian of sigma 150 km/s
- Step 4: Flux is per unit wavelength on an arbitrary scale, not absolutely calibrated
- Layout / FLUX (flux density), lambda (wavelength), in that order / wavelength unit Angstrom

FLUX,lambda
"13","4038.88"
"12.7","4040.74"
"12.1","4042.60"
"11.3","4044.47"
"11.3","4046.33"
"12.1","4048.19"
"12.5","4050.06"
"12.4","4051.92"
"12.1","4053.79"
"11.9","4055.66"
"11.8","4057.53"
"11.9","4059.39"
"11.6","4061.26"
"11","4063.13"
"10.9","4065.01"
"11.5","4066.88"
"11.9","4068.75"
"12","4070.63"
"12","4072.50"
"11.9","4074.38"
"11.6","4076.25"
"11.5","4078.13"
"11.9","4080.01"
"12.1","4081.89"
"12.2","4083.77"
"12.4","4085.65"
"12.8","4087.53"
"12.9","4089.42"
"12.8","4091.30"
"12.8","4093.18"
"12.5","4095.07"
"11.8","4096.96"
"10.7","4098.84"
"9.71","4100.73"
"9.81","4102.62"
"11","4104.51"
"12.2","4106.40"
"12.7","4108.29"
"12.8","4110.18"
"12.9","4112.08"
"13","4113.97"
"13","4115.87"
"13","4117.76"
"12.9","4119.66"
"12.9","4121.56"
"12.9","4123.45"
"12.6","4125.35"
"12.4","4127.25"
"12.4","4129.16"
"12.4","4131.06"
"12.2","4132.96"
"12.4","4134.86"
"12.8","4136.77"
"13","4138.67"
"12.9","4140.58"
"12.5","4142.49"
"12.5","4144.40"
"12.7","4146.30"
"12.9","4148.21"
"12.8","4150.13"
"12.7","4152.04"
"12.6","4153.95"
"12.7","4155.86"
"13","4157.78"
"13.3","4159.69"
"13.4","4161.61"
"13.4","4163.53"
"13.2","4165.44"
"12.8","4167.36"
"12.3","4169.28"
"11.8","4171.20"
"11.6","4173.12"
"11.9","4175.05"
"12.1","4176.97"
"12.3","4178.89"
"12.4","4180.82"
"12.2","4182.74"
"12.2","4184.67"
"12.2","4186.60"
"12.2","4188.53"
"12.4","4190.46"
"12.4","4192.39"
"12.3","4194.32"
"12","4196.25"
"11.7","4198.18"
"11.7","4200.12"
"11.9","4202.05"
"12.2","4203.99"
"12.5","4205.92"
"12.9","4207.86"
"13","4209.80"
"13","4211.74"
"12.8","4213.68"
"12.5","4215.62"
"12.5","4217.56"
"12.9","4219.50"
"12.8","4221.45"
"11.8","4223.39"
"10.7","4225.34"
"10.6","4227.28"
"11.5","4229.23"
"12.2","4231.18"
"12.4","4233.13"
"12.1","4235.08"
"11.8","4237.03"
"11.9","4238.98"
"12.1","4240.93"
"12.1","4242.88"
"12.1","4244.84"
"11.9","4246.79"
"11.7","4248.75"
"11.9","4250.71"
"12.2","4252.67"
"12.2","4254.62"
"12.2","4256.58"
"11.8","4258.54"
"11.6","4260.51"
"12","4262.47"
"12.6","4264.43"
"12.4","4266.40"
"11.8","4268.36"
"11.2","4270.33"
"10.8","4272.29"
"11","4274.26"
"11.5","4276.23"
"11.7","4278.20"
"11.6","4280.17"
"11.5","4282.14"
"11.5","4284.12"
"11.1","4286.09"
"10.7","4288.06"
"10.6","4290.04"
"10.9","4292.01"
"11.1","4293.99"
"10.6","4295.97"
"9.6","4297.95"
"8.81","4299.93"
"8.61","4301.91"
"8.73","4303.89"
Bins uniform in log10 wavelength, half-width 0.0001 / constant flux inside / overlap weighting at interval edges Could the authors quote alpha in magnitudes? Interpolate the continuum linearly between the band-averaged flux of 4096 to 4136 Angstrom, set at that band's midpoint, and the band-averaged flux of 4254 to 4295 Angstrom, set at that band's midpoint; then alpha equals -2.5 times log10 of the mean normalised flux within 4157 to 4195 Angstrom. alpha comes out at -0.05 mag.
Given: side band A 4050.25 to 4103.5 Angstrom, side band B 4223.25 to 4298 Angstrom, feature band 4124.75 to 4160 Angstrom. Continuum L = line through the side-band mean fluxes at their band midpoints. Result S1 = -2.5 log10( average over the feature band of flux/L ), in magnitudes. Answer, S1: -0.08 mag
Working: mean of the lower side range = 11.8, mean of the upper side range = 11.6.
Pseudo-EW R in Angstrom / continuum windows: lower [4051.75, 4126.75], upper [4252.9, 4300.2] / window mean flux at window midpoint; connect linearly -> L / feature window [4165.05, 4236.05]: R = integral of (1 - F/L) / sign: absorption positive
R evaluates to -3.5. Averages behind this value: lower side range 12.1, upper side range 11.3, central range 12.2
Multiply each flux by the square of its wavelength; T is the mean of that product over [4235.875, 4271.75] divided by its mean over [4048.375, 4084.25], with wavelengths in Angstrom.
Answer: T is 1.11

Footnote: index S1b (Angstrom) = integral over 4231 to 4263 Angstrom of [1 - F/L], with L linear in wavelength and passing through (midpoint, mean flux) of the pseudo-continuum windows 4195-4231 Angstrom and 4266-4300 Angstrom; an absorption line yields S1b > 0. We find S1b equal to -1.0 Angstrom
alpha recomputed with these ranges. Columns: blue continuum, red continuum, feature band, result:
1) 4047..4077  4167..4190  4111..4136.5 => -0.06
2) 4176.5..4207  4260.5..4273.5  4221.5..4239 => 0.02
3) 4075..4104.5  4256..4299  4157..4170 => -0.13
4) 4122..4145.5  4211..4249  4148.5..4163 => -0.04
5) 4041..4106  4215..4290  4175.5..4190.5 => -0.04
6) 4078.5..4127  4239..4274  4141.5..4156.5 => -0.05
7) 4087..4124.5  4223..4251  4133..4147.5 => -0.05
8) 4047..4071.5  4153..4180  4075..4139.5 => -0.01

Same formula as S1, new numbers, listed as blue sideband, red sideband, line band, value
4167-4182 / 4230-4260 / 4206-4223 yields -0.06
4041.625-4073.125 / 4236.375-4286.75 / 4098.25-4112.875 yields 0.03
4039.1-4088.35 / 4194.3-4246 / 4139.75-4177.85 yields -0.05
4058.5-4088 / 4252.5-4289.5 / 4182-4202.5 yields -0.04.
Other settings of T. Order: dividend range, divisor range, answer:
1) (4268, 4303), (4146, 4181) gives 0.90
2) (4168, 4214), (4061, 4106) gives 1.10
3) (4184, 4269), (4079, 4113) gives 1.08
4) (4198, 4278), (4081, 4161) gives 1.02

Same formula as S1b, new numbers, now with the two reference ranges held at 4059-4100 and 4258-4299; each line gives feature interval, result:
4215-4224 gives -0.81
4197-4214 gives -1.27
